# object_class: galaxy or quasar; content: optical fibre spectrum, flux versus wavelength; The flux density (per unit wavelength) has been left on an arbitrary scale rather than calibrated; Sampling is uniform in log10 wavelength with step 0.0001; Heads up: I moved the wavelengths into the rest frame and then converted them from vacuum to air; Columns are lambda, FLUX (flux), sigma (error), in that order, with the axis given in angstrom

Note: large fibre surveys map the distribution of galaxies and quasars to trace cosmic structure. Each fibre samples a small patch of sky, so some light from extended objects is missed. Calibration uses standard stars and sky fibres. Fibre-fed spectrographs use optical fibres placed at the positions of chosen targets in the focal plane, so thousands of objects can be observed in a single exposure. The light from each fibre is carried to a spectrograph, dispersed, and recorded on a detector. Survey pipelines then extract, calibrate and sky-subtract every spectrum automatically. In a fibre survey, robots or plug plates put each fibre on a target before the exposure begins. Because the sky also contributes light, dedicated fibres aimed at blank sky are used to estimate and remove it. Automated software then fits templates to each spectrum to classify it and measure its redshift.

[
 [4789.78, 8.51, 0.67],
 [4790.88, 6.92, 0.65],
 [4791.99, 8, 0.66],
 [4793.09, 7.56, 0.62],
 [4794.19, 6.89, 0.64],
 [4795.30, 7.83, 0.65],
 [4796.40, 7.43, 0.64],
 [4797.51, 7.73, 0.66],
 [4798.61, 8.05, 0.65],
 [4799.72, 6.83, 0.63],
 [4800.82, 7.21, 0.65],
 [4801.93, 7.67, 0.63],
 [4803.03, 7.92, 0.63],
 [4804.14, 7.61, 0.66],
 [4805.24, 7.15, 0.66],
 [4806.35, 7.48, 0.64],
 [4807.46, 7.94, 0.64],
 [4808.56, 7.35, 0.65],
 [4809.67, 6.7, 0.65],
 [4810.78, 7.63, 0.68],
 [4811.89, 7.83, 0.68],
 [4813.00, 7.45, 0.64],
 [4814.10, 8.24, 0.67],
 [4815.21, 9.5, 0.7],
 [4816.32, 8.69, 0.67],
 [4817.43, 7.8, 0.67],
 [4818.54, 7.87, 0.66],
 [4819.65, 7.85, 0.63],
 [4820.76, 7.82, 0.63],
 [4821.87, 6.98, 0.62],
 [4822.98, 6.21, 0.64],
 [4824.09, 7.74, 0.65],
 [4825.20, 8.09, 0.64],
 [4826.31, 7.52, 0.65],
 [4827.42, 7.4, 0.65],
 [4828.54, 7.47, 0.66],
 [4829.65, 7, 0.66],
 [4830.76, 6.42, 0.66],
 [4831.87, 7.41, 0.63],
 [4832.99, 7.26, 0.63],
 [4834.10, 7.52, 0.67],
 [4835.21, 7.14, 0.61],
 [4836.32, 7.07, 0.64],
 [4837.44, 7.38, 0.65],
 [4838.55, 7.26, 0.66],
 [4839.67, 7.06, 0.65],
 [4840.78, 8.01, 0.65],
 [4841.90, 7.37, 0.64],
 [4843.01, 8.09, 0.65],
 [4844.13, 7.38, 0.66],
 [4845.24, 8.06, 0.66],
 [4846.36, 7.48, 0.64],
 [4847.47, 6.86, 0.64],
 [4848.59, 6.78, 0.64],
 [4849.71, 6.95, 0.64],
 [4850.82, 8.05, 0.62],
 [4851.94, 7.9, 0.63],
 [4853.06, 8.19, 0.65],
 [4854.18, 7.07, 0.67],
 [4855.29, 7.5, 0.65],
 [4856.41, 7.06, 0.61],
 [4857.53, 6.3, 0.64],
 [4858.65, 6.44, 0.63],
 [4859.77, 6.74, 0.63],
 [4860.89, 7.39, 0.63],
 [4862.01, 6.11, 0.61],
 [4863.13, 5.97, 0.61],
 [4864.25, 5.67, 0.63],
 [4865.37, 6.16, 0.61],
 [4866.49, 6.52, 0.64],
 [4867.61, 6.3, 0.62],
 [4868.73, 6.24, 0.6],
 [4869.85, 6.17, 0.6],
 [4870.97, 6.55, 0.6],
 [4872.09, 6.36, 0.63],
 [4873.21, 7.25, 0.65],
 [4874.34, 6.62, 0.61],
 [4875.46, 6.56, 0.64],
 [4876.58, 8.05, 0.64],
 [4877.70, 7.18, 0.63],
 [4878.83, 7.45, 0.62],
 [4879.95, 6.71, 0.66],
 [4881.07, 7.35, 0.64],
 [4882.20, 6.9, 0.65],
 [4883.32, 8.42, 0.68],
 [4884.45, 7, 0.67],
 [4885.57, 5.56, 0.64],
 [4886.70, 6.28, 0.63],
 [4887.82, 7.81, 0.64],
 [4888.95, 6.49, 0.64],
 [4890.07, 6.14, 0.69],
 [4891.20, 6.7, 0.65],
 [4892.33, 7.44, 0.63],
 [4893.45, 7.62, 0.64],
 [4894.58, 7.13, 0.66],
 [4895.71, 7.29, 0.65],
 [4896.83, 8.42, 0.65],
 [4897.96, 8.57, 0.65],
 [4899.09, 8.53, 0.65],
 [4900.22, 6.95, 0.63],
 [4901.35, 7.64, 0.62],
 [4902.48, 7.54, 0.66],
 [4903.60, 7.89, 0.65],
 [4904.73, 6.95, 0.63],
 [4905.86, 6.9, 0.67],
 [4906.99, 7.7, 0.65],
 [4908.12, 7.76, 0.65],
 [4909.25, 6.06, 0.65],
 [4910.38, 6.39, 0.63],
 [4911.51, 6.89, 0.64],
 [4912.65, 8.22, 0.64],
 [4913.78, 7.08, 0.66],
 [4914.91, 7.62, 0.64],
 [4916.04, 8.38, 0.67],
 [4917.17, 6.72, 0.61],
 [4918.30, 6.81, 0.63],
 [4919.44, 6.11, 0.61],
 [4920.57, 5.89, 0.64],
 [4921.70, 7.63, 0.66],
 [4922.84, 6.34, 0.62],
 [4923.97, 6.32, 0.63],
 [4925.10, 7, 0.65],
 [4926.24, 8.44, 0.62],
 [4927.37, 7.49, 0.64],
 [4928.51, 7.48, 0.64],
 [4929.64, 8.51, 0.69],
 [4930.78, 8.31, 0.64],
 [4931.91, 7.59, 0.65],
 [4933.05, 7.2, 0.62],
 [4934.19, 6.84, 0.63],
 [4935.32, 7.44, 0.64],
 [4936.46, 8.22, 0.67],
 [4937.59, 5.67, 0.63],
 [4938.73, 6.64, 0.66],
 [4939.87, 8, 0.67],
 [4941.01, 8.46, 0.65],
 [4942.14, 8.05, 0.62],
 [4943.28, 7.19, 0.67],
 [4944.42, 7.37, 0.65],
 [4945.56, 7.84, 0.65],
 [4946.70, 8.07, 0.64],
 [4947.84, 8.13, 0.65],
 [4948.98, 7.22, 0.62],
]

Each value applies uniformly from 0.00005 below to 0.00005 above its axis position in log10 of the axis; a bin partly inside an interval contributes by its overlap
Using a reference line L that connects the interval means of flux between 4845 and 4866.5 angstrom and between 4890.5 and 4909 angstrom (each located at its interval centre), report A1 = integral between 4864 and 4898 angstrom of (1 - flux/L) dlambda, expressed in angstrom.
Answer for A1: 1.72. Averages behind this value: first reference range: 6.95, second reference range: 7.53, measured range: 6.92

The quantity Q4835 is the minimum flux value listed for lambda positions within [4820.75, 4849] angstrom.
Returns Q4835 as 6.21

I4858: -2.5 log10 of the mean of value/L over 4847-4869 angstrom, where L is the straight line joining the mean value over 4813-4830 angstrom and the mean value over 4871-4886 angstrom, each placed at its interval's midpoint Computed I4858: 0.07 mag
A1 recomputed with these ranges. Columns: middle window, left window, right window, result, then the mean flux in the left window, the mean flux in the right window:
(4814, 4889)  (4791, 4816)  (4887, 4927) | 2.8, 7.63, 7.23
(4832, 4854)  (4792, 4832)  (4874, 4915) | 0.0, 7.57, 7.24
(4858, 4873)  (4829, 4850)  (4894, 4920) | 1.9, 7.29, 7.37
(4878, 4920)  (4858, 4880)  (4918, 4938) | -1.9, 6.62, 7.2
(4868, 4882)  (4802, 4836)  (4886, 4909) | 1.0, 7.57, 7.36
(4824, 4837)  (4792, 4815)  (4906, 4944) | 0.3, 7.57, 7.28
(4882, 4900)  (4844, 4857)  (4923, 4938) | 0.4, 7.44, 7.42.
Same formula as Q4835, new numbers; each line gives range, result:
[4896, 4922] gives 5.89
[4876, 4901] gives 5.56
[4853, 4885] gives 5.67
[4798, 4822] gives 6.7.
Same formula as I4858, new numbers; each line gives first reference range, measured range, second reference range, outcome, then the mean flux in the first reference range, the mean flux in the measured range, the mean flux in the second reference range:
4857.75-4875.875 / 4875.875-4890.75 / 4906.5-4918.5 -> -0.05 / 6.44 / 7.02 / 7.25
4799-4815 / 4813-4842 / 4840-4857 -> 0.00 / 7.55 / 7.54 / 7.51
